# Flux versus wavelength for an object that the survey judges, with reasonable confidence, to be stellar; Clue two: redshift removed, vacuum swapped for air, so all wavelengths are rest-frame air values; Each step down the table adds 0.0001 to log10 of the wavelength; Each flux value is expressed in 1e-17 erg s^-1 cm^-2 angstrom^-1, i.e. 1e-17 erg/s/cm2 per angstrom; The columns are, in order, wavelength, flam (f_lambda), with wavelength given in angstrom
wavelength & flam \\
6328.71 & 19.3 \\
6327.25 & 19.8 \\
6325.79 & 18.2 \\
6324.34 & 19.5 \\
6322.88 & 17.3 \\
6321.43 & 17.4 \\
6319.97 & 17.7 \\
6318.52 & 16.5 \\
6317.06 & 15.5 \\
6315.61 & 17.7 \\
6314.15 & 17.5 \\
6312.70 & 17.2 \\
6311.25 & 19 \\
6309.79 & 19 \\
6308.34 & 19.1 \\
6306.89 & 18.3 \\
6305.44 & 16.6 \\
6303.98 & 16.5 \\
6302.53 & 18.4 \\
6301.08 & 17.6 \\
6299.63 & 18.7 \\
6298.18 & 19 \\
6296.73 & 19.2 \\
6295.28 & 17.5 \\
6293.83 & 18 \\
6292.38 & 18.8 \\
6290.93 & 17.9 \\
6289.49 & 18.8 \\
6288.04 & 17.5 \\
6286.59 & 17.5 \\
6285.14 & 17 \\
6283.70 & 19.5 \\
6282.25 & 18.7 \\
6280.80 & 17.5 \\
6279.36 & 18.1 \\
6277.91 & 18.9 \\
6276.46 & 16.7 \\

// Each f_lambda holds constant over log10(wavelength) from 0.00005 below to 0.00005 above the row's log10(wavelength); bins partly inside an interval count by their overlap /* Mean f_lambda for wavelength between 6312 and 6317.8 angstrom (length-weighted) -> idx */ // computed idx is 17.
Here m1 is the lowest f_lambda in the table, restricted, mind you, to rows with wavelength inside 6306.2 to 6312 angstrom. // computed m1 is 18.3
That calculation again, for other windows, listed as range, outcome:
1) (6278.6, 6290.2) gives 17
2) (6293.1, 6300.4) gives 17.5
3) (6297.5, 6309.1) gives 16.5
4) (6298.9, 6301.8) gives 17.6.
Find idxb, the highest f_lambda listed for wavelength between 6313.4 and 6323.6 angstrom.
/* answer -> 17.7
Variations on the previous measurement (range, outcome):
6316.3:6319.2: 16.5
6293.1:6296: 18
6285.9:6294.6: 18.8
